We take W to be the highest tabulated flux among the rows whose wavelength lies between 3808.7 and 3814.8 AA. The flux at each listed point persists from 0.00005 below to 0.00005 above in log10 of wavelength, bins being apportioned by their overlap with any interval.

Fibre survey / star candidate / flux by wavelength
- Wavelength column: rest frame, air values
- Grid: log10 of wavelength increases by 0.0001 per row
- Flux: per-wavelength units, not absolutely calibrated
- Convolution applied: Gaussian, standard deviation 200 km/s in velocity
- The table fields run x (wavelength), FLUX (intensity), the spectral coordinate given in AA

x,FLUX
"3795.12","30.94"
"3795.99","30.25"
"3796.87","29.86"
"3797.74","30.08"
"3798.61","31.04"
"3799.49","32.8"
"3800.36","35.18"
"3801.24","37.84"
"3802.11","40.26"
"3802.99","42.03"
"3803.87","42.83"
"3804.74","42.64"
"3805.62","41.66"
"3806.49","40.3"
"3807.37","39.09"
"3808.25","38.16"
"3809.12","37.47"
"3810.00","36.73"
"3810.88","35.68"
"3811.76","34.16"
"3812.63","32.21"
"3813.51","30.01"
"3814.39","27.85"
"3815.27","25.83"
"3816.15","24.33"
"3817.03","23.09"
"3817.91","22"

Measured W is 37.47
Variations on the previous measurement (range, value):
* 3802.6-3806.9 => 42.83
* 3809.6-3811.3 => 36.73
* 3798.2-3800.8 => 35.18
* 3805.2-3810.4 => 41.66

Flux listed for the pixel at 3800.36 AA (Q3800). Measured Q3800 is 35.18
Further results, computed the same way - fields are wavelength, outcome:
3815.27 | 25.83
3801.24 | 37.84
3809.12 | 37.47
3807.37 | 39.09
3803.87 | 42.83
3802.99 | 42.03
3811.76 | 34.16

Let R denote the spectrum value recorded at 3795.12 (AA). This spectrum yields 30.94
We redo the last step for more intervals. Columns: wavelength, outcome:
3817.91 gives 22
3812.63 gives 32.21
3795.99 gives 30.25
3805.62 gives 41.66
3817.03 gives 23.09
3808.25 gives 38.16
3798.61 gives 31.04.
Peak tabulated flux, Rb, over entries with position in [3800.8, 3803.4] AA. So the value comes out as 42.03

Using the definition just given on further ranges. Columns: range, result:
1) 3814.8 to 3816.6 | 25.83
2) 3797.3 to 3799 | 31.04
